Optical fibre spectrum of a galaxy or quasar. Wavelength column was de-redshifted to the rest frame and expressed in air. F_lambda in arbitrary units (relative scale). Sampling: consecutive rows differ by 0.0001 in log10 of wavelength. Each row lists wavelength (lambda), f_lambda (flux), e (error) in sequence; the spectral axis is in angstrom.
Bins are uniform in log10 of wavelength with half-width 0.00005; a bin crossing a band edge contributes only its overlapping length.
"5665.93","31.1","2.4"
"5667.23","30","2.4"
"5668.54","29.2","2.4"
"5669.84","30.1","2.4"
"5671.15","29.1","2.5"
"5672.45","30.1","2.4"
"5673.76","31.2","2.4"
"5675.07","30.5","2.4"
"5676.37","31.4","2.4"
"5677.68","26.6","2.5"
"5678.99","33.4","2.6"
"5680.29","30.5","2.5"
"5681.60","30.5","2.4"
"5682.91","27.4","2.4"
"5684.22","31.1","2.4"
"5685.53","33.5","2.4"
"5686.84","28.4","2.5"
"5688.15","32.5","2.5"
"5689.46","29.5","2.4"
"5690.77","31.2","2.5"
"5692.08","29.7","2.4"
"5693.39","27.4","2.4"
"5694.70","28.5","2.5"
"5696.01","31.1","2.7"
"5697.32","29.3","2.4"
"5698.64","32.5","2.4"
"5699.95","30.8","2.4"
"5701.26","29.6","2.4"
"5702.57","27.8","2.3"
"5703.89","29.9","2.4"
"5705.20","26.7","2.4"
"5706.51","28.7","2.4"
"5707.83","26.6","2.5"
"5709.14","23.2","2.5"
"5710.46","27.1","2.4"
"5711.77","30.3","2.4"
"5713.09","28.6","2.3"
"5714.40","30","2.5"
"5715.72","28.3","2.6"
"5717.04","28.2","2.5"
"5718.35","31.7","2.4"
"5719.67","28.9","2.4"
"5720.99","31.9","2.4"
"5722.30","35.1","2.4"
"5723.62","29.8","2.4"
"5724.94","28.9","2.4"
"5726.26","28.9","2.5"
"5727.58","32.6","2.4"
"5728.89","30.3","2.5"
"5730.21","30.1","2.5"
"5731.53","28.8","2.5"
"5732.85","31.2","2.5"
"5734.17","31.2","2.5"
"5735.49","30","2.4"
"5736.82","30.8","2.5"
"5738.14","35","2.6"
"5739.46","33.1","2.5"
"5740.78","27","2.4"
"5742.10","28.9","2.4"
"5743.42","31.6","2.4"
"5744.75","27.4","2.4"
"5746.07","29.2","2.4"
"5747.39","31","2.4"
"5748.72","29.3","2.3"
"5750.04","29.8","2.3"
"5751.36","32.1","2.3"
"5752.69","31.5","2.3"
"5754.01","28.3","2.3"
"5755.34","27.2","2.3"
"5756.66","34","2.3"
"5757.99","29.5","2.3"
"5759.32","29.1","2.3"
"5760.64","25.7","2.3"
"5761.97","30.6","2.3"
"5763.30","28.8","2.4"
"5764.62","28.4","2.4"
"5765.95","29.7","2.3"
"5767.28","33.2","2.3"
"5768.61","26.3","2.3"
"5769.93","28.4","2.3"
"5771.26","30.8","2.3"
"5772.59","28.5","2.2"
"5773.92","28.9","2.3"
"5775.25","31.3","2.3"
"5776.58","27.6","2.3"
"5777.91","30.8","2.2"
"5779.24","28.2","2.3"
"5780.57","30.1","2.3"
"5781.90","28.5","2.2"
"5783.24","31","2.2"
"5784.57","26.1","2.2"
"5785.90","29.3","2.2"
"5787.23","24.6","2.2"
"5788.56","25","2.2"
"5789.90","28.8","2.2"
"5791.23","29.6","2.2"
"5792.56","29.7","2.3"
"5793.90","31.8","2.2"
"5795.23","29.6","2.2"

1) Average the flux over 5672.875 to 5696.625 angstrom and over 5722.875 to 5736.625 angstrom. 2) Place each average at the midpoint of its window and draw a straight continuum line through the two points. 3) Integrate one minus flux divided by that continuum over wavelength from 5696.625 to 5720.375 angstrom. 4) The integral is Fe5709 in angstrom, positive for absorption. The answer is 1.1 angstrom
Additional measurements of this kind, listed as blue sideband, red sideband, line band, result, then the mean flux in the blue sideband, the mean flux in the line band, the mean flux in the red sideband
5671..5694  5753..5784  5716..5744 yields -0.8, 30.3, 30.6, 29.4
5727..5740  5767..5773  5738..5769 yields 0.4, 31.3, 29.8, 29.3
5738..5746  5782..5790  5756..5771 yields -0.3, 30.1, 29.5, 27.4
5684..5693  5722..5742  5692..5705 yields 0.5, 30.7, 29.6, 30.7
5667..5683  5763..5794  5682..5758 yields -0.8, 30.1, 29.9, 28.9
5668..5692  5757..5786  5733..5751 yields -0.5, 30.3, 30.4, 29.2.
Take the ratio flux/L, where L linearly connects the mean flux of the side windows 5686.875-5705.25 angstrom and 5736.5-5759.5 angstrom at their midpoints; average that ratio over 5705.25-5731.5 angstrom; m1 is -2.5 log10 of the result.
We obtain 0.02 mag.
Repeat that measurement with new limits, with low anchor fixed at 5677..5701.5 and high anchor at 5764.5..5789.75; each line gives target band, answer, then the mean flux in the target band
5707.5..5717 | 0.08 mag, 27.8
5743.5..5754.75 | -0.02 mag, 29.9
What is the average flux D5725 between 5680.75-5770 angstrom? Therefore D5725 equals 29.8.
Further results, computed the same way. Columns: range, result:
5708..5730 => 29.6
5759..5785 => 29.1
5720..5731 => 30.9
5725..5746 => 30.4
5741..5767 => 29.6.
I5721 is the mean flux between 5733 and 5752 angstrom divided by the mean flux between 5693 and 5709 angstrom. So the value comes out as 1.05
